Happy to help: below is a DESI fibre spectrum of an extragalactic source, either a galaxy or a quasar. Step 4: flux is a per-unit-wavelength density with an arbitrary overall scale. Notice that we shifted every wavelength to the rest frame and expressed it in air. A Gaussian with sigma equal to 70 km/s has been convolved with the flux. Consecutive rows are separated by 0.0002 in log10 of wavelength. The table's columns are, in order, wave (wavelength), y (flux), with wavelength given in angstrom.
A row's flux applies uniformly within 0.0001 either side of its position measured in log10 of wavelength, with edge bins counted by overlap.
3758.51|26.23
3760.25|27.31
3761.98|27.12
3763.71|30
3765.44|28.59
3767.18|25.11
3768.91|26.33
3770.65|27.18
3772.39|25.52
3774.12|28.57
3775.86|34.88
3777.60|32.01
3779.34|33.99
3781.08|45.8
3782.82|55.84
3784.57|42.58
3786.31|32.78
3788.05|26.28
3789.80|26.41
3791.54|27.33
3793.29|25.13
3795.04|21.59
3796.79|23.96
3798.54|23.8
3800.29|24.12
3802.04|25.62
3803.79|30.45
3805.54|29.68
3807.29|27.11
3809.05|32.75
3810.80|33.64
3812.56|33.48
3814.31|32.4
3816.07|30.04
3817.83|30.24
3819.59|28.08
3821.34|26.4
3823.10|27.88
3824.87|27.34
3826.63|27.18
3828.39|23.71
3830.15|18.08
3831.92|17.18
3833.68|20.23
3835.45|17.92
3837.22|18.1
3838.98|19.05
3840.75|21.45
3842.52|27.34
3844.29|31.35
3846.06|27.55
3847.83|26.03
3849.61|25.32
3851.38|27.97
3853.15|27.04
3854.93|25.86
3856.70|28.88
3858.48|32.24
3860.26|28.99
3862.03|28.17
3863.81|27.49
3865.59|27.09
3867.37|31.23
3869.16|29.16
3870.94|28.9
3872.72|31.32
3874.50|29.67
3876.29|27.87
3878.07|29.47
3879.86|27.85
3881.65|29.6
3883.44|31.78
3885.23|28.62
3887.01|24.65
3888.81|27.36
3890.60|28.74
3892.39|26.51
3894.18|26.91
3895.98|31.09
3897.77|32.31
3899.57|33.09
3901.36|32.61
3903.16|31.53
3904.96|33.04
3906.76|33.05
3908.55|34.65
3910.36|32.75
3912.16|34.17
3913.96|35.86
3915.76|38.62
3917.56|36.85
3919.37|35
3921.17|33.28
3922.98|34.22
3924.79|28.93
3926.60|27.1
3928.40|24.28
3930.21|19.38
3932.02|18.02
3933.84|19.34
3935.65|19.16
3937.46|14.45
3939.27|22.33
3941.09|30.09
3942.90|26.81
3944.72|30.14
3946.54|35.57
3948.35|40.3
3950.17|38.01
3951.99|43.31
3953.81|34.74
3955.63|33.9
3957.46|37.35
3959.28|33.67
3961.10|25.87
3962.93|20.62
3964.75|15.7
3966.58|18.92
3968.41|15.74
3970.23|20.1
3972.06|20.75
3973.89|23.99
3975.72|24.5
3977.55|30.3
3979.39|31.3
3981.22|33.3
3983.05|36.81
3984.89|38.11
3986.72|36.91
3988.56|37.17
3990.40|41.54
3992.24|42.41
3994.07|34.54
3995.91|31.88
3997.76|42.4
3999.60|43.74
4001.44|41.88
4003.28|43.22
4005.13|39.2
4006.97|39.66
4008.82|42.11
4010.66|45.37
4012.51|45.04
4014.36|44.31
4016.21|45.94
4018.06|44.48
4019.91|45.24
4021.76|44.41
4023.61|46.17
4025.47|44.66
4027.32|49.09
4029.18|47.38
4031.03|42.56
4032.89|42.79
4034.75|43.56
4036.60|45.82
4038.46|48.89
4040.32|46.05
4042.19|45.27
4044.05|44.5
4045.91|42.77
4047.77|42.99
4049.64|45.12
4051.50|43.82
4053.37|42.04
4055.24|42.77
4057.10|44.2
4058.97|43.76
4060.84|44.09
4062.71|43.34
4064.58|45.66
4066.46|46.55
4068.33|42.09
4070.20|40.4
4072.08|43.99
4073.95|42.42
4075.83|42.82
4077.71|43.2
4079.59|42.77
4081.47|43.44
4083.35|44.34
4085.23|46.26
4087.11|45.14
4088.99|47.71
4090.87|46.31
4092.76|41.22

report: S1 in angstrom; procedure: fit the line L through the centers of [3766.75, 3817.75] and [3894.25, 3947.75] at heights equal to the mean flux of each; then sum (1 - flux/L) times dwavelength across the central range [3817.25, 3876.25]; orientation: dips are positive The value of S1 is 7.7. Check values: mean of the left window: 30.5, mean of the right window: 29.6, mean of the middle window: 26.2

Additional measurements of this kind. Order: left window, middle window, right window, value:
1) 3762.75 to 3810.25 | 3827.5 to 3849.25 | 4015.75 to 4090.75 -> 6.97 angstrom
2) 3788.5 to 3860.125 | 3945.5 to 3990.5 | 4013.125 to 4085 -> 8.60 angstrom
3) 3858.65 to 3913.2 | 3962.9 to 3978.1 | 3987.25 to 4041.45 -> 6.96 angstrom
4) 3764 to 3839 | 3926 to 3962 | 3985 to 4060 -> 8.78 angstrom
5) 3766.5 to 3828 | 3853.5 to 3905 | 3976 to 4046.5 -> 7.76 angstrom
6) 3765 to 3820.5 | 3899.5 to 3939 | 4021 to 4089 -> 8.20 angstrom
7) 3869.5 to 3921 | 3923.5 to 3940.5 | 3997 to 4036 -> 6.37 angstrom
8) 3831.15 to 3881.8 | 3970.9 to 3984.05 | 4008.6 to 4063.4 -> 3.46 angstrom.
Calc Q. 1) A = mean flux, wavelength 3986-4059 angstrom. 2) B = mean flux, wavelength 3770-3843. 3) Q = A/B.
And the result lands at 1.53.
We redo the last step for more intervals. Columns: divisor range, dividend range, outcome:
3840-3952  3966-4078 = 1.38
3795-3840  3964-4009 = 1.28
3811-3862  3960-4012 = 1.26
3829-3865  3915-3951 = 1.15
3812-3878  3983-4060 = 1.61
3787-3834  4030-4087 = 1.64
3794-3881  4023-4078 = 1.65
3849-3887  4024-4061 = 1.55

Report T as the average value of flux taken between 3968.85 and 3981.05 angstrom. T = 25.3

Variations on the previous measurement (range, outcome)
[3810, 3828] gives 29.5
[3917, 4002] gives 30.3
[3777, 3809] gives 30.8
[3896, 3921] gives 34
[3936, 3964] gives 30.8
